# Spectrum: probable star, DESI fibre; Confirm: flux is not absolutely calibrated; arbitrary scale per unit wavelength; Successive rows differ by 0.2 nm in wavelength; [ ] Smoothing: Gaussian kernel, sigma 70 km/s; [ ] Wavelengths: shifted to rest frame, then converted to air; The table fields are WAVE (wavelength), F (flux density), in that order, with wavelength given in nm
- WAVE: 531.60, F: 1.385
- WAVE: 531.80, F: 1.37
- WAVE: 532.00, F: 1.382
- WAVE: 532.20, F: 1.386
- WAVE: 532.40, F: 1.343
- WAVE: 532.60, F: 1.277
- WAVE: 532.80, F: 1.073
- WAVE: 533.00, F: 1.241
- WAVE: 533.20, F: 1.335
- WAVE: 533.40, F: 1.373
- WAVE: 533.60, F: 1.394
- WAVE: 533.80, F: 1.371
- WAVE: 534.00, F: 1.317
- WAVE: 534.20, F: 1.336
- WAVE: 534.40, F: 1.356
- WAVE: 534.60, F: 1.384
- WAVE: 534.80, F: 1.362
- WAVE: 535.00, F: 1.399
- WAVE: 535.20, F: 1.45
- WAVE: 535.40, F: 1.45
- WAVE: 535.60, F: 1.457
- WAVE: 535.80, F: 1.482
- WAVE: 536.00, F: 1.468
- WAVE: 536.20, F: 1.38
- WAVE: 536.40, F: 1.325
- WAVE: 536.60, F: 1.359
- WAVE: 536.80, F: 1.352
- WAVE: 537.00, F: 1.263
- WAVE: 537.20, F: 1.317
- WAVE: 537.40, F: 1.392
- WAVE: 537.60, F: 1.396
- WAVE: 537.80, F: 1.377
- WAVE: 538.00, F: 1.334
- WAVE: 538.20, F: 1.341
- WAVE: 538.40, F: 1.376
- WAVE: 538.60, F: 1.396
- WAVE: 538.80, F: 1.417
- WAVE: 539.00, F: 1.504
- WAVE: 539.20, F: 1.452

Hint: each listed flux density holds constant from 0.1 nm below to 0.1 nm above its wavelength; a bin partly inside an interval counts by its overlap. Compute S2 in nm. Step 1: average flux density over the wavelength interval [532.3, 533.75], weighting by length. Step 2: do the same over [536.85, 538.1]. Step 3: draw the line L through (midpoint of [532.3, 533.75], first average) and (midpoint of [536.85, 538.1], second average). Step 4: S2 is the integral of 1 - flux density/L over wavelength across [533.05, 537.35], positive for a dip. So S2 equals -0.185 nm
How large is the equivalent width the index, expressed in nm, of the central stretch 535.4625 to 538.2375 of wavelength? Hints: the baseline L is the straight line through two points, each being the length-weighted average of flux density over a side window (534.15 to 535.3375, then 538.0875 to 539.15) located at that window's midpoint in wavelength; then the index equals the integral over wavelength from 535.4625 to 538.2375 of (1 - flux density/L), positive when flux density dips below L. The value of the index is 0.04 nm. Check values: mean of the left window 1.39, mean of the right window 1.41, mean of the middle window 1.38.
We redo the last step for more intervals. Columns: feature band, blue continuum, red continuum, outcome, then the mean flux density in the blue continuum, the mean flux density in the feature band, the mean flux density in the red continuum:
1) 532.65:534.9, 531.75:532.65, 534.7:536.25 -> 0.116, 1.35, 1.32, 1.43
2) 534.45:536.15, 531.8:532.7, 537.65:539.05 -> -0.073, 1.35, 1.43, 1.39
